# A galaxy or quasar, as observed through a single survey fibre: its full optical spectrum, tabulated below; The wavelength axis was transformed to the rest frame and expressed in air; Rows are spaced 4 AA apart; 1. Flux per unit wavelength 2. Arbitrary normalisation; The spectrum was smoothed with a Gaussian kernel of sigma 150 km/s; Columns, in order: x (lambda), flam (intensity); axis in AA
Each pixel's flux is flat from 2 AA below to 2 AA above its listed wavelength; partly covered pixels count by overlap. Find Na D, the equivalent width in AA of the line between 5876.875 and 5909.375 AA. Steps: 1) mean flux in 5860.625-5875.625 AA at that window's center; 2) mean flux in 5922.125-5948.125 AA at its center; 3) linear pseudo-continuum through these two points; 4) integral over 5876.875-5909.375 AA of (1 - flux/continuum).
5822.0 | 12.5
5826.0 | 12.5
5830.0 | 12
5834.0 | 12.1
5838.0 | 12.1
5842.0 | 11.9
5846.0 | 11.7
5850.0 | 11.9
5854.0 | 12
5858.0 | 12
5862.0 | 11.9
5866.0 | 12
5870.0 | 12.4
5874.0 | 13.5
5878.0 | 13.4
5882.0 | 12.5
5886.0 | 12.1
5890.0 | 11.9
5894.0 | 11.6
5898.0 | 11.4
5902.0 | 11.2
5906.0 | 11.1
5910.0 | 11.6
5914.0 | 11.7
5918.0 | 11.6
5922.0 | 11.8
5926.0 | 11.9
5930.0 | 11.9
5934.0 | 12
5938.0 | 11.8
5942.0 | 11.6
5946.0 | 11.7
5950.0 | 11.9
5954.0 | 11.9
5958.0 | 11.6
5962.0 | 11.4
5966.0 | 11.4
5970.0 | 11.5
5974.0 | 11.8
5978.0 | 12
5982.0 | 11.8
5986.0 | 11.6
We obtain 0.98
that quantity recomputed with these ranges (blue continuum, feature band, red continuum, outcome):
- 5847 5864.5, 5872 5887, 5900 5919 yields -1.6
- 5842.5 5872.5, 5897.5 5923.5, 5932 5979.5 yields 0.8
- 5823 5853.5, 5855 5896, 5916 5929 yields -1.4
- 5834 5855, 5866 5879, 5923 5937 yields -1.1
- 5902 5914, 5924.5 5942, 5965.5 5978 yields -0.6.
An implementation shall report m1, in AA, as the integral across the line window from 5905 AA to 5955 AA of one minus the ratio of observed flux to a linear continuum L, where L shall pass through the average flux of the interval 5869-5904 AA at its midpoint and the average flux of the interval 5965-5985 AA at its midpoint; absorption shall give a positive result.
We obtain 0.9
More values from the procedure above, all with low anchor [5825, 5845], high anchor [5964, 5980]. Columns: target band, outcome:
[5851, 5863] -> 0.0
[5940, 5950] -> 0.0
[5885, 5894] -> 0.0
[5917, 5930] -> 0.0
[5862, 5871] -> -0.1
